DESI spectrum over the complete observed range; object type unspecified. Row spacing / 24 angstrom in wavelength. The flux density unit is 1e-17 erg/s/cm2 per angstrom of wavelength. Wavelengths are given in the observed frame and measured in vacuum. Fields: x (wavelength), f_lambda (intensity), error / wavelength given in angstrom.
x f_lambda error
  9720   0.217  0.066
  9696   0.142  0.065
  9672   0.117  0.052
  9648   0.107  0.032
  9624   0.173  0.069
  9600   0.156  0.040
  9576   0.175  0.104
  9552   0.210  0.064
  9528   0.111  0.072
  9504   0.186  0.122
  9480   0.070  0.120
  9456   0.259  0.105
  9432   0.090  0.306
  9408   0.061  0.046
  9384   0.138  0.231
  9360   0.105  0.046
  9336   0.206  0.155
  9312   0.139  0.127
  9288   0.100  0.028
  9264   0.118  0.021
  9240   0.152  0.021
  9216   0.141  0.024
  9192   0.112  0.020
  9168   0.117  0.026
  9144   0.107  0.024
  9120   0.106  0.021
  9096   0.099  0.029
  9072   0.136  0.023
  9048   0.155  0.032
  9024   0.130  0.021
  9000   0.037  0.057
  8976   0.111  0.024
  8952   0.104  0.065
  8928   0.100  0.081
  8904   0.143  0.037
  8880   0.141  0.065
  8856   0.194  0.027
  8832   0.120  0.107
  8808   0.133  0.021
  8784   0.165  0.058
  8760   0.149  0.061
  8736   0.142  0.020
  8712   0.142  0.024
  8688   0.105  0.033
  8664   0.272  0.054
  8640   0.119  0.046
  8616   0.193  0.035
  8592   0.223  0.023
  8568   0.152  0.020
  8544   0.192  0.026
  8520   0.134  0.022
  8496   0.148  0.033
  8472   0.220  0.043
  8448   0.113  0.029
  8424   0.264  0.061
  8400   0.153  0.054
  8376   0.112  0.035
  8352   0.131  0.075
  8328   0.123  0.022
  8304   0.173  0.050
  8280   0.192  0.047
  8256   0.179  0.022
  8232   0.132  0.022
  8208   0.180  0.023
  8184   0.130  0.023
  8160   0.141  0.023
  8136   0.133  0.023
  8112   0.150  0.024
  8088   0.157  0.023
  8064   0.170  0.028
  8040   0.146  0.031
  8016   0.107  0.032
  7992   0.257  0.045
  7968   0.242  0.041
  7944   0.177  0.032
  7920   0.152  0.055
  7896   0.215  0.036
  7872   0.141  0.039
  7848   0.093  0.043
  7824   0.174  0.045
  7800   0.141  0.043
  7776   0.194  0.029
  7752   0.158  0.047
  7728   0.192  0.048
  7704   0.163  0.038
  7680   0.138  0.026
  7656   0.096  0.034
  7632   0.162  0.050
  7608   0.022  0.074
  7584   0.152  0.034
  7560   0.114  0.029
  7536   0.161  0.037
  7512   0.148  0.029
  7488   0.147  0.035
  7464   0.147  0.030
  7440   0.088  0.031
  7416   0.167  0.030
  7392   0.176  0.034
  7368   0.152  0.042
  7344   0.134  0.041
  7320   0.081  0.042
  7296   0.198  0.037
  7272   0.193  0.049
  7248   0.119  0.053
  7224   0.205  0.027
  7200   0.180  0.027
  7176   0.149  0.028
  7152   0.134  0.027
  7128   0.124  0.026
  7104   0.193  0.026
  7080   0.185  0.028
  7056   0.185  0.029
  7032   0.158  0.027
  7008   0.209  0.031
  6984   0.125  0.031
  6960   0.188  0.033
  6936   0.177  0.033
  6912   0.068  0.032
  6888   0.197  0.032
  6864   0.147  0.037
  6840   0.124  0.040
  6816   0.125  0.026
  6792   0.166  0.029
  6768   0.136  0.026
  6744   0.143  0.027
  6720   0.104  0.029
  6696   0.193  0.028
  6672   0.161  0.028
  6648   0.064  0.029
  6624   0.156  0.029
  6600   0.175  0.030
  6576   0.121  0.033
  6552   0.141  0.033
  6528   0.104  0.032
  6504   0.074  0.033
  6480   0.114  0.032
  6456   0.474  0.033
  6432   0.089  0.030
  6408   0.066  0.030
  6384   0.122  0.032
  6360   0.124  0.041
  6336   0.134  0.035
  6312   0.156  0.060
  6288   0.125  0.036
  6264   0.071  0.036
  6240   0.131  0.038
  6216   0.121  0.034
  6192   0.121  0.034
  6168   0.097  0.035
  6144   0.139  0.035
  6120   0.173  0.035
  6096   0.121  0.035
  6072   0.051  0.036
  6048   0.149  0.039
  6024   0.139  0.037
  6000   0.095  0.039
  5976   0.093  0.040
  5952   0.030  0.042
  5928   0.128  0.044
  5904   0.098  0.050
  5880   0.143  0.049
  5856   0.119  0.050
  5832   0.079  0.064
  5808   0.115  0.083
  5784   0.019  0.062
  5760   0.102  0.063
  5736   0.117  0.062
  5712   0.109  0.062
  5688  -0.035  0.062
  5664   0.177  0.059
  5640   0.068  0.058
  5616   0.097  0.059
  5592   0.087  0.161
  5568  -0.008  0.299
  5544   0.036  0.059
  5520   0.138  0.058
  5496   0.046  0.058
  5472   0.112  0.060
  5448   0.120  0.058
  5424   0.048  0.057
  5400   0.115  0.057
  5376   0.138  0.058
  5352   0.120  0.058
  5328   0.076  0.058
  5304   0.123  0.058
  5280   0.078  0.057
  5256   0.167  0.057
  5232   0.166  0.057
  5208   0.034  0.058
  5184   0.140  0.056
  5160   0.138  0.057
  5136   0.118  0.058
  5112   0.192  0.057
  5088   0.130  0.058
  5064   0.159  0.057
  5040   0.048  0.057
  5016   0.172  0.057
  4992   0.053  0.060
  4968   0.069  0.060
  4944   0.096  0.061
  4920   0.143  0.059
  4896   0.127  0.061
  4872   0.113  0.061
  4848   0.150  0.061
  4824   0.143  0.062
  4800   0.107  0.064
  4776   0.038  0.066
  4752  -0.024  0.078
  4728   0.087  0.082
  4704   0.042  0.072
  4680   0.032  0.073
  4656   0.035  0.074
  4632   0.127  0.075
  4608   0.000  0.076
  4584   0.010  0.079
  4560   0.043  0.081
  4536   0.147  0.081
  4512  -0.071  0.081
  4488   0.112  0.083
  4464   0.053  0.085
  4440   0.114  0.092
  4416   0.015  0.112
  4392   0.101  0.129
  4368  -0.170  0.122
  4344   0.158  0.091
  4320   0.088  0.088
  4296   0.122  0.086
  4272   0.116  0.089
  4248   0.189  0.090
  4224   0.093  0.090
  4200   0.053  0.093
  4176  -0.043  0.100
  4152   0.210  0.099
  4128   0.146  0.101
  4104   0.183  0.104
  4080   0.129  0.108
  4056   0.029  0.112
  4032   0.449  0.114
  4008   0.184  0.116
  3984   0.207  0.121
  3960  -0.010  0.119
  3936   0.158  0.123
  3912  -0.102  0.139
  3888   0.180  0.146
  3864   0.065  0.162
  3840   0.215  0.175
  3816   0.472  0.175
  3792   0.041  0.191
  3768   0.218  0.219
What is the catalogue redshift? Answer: 0.731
